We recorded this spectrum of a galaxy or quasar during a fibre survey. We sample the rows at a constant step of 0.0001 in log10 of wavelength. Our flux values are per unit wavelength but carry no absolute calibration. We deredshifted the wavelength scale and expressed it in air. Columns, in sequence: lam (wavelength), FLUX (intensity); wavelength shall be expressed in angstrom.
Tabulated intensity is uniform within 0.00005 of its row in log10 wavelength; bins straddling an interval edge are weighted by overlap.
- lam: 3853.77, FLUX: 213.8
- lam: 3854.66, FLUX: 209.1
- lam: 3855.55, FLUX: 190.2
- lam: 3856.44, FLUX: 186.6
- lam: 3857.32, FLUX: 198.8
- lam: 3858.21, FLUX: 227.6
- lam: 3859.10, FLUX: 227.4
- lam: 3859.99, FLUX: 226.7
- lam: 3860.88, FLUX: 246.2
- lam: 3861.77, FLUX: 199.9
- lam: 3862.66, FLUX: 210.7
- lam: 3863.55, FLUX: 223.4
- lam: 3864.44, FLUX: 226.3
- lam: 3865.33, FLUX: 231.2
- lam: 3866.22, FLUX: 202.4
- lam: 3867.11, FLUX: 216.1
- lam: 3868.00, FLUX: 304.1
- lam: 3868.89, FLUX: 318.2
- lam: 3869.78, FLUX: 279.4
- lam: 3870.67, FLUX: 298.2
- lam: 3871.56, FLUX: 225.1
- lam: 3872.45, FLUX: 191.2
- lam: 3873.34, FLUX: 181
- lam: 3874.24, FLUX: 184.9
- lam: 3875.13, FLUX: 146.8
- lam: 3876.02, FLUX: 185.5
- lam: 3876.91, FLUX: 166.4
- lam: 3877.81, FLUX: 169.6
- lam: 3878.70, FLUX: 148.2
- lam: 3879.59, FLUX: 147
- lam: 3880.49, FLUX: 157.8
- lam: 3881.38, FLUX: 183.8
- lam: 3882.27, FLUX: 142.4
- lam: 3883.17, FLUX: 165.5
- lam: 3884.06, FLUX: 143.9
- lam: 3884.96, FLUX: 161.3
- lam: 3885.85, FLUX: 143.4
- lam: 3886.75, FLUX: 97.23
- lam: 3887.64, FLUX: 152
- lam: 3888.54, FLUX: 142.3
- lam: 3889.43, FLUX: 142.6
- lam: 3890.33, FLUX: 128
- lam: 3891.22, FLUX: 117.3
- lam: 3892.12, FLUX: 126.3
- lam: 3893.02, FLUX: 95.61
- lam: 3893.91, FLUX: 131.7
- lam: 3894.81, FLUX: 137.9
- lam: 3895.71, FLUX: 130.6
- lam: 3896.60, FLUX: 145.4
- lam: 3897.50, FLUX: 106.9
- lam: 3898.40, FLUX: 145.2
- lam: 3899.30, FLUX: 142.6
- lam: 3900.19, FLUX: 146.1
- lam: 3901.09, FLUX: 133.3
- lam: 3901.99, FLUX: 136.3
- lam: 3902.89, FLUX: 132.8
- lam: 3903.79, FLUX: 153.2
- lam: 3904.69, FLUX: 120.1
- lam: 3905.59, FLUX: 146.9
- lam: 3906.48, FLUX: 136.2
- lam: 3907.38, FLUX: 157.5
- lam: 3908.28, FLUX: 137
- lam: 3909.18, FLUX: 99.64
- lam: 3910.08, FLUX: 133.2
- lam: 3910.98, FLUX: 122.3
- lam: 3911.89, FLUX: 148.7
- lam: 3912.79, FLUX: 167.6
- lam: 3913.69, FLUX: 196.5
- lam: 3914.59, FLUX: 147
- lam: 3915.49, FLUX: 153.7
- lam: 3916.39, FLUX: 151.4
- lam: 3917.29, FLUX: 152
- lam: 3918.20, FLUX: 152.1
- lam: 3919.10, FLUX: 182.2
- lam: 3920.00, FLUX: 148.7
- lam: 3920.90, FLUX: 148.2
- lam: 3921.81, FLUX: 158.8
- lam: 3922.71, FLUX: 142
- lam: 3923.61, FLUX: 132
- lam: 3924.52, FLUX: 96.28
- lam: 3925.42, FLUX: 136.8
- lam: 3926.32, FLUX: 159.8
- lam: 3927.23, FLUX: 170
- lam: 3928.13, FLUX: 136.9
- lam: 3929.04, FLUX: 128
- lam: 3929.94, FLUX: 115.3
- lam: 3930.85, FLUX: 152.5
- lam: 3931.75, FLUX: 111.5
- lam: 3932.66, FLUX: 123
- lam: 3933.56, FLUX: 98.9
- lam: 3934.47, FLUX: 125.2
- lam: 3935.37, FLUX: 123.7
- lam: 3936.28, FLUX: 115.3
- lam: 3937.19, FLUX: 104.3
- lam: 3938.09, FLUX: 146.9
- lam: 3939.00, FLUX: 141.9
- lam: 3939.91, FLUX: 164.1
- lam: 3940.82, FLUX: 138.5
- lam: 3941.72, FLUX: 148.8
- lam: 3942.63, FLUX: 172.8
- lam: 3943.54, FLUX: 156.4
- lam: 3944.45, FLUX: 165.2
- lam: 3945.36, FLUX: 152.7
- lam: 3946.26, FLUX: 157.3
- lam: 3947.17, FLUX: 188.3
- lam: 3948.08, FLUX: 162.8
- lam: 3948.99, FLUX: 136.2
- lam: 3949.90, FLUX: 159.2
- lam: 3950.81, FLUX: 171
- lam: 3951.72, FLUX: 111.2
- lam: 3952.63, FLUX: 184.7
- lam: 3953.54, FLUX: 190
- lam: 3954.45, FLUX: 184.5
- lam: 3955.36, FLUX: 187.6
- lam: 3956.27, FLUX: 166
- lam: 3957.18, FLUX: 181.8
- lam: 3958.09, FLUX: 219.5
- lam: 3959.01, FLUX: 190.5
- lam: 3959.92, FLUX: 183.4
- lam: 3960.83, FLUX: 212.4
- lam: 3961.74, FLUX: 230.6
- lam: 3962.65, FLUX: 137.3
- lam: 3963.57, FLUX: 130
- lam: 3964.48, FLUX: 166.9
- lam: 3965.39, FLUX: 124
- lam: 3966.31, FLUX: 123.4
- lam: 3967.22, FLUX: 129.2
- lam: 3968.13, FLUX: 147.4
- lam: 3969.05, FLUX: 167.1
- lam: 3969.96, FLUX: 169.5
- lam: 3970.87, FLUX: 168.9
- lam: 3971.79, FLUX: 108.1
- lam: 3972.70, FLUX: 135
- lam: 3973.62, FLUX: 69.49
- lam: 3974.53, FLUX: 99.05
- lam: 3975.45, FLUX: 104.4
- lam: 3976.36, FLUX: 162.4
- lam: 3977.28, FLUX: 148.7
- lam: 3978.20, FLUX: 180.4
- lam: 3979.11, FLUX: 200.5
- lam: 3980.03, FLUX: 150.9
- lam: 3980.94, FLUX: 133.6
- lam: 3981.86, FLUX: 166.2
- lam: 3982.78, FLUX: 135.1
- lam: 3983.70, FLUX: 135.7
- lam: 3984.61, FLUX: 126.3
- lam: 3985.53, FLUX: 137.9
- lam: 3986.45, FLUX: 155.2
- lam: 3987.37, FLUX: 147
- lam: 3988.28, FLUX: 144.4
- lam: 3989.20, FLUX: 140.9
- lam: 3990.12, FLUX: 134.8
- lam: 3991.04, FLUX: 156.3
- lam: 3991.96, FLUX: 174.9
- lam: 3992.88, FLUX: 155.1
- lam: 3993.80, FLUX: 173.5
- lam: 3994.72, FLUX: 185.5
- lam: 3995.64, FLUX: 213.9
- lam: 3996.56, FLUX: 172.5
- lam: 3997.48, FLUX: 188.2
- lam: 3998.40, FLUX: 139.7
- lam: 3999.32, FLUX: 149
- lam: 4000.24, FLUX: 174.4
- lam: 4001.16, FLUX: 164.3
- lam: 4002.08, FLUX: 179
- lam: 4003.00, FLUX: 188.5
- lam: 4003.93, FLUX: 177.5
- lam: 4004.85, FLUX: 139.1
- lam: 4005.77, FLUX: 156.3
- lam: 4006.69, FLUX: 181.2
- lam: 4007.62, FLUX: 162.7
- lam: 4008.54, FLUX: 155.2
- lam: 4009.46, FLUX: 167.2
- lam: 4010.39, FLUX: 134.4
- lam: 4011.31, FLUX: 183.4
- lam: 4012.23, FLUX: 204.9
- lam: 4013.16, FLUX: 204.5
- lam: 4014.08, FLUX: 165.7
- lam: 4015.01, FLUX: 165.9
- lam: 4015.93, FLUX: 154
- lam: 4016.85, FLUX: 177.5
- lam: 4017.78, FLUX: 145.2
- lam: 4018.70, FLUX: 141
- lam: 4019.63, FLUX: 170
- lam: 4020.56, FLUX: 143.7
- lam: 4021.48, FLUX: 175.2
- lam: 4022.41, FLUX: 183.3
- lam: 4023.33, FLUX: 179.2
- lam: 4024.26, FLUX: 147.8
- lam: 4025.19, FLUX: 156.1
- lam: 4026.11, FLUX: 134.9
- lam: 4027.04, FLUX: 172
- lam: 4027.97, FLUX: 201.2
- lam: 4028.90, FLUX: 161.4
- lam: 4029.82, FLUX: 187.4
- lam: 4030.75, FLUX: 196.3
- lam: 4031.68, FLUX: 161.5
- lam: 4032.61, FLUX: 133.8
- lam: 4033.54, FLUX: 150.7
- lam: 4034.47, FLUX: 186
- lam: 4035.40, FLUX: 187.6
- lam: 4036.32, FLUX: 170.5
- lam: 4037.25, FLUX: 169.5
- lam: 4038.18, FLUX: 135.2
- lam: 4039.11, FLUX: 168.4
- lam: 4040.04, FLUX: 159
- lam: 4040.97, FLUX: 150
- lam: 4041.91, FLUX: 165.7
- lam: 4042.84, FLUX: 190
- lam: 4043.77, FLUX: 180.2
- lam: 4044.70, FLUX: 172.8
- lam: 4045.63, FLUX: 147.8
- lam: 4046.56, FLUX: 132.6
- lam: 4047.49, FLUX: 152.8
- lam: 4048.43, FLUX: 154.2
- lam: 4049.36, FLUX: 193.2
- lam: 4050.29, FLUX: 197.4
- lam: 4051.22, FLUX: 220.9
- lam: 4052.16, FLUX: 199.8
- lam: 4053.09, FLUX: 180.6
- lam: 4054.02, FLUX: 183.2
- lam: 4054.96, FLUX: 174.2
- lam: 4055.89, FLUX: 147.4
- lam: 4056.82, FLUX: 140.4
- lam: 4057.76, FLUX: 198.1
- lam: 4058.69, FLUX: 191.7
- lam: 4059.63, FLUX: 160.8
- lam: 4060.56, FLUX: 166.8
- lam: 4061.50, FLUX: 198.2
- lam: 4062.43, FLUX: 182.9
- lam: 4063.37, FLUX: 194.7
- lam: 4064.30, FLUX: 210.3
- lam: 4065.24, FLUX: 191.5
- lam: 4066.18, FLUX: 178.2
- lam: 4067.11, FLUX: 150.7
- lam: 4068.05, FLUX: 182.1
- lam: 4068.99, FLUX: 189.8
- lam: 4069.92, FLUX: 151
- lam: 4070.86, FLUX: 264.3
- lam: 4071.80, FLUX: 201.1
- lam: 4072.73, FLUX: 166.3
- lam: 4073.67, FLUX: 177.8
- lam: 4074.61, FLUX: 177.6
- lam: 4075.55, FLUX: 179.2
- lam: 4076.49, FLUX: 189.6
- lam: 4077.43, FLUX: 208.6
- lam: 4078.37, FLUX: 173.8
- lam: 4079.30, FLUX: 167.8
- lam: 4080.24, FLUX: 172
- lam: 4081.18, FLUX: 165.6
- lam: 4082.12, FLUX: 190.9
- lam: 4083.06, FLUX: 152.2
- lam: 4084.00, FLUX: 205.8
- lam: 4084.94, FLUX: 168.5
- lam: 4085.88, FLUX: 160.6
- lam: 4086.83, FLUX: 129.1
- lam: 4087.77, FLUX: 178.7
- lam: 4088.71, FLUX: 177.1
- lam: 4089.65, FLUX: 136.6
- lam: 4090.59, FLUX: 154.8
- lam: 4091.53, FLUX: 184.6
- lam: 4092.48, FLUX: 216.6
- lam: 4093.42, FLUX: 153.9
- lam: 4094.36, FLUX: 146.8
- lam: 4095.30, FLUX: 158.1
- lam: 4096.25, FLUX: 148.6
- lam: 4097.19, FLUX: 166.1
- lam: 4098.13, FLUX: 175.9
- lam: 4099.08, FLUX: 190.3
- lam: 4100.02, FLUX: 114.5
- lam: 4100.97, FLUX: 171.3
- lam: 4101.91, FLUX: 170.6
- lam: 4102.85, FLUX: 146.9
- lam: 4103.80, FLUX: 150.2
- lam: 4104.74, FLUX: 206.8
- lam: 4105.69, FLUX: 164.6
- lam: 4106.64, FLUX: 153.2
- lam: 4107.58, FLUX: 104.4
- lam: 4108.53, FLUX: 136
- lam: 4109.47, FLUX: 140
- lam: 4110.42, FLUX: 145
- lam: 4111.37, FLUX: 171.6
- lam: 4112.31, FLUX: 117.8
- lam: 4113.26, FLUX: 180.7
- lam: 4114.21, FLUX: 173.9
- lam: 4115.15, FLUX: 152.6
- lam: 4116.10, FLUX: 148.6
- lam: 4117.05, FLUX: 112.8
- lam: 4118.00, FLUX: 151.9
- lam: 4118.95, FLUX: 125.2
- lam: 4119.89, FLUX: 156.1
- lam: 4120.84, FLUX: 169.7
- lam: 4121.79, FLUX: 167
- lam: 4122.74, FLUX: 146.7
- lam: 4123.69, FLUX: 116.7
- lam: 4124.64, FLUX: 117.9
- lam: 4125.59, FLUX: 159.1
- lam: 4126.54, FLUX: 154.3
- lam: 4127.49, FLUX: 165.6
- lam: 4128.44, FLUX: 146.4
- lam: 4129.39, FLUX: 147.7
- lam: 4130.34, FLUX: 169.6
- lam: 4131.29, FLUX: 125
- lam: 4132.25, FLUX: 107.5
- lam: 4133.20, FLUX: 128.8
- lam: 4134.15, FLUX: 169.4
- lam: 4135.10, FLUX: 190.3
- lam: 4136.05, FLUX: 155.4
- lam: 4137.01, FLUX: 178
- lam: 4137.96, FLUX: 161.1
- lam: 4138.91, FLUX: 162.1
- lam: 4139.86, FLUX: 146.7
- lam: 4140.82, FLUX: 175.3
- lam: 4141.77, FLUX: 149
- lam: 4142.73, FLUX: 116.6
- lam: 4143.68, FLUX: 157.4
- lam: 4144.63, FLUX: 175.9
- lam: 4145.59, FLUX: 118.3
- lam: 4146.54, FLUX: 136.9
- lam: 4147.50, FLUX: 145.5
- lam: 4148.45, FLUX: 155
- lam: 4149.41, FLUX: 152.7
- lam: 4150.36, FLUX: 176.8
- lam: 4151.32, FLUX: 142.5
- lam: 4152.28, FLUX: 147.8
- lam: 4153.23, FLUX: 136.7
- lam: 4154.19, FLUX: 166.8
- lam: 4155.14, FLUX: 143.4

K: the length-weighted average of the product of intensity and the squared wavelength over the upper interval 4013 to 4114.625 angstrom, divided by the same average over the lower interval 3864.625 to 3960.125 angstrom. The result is 1.2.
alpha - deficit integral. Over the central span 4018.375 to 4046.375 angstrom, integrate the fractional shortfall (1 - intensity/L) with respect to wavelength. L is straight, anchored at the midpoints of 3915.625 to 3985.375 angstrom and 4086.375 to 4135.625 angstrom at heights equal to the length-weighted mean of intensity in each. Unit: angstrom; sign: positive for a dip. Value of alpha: -2.56 angstrom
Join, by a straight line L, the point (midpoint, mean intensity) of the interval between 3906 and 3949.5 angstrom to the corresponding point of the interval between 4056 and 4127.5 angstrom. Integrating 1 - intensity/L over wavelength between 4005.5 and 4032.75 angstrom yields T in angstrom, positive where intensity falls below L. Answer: -2.0 angstrom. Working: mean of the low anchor 144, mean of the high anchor 166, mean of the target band 167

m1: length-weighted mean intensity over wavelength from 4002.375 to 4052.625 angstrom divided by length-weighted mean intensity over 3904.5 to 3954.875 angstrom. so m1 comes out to 1.15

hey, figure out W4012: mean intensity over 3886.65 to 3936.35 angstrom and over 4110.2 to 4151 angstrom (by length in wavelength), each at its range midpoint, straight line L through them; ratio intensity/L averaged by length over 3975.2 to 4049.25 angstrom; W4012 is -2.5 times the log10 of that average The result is -0.14 mag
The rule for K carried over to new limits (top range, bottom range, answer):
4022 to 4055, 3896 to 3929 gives 1.27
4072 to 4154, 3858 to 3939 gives 1.10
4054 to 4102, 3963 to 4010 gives 1.20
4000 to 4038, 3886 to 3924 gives 1.27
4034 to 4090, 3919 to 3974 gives 1.24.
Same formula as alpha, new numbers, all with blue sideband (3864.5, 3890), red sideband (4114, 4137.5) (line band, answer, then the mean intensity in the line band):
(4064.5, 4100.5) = -4.2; 174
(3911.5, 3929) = 2.9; 151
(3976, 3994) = 1.9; 153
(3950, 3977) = 2.6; 157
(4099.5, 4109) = 0.0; 152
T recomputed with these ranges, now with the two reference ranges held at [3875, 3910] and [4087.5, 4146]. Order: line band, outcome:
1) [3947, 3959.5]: -2.5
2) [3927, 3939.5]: 1.4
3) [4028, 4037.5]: -1.4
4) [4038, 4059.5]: -3.0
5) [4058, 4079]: -4.8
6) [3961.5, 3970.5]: -0.3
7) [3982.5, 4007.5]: -2.3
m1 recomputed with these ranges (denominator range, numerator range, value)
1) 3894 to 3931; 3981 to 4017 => 1.14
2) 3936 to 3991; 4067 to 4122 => 1.08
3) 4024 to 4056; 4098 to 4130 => 0.89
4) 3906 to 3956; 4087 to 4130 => 1.05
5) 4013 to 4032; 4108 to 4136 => 0.89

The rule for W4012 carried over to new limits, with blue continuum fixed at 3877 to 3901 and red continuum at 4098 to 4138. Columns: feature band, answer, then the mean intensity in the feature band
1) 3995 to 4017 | -0.17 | 171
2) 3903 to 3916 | -0.02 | 144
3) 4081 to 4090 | -0.11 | 167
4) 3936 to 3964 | -0.15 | 165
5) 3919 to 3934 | 0.04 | 137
